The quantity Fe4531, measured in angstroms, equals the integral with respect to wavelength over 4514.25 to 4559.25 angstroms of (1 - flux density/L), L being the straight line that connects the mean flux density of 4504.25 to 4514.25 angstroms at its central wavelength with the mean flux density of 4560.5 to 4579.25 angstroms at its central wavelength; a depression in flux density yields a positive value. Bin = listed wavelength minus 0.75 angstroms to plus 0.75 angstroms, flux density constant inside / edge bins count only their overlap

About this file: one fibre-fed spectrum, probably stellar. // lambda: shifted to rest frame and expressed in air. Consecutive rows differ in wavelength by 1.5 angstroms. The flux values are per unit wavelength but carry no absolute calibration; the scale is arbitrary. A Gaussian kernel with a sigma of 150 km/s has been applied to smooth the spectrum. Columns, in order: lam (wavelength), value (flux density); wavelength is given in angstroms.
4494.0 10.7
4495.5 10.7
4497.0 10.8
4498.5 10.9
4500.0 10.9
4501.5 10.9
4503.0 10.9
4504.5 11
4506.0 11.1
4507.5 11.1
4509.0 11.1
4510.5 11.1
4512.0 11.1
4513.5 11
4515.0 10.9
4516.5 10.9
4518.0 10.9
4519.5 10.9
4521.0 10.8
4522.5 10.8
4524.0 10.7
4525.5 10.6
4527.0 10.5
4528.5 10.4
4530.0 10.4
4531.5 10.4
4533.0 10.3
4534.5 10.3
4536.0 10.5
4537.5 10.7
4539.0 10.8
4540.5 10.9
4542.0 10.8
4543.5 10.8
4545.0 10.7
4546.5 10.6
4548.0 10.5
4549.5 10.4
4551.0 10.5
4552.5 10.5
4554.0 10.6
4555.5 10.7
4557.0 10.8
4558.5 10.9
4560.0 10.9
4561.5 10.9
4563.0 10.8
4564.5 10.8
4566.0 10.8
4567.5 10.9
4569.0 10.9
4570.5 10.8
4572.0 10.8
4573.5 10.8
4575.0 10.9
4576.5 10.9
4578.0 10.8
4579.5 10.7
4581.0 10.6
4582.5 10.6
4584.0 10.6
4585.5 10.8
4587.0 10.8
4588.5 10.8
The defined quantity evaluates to 1.3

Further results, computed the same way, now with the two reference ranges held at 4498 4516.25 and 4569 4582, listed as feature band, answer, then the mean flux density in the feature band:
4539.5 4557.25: 0.4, 10.6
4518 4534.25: 0.5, 10.6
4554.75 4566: 0.0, 10.8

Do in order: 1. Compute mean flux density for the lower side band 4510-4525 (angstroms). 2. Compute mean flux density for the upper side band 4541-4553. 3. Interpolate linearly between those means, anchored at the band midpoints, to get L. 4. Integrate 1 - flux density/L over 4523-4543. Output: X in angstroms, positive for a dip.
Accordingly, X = 0.3 angstroms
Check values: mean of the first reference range 10.9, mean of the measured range 10.6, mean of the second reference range 10.6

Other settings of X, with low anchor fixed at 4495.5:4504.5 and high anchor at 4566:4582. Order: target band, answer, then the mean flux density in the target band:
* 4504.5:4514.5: -0.19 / 11.1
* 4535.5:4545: 0.07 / 10.8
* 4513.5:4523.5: -0.01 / 10.9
